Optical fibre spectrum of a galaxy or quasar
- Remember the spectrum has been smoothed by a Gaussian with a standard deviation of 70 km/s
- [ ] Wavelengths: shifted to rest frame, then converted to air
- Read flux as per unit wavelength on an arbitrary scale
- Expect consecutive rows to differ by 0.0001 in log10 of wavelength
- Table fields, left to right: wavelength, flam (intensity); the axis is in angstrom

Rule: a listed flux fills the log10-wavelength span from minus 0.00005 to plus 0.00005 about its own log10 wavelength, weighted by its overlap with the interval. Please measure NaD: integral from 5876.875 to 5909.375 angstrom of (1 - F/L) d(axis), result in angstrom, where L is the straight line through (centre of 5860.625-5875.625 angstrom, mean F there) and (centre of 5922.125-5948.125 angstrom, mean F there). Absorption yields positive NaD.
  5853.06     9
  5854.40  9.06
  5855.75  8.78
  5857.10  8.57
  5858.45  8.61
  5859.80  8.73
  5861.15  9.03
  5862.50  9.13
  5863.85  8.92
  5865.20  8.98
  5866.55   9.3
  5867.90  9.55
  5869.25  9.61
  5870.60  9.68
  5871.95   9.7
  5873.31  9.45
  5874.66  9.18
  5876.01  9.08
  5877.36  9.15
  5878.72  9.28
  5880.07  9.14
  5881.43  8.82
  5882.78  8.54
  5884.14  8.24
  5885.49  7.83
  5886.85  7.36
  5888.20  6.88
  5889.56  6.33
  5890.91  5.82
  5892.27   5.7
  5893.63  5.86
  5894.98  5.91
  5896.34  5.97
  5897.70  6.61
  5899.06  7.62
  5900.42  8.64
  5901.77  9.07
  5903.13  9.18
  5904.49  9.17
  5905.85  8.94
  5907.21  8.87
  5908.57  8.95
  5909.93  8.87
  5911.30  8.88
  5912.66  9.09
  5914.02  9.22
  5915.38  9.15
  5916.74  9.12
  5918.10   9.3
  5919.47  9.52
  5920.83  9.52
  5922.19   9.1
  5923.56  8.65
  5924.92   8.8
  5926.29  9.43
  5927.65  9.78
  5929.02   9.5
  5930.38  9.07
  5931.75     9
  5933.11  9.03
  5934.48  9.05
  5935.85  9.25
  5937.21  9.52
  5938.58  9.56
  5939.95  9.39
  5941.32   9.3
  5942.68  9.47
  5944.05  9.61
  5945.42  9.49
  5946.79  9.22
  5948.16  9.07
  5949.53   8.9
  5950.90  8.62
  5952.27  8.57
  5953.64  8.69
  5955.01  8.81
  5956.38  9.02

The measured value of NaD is 5.17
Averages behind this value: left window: 9.32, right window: 9.27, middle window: 7.82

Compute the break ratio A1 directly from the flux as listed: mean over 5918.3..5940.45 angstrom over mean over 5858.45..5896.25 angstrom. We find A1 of 1.1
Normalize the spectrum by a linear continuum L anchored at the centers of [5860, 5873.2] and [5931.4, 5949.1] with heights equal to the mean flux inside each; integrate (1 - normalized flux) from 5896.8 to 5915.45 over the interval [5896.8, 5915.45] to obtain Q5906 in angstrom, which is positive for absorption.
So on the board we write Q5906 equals 1.2 angstrom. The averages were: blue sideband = 9.31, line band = 8.69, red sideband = 9.31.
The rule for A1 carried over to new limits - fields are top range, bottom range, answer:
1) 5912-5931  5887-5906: 1.28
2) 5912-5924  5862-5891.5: 1.06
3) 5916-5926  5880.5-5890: 1.18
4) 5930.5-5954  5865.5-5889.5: 1.04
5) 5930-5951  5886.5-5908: 1.25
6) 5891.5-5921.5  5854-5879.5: 0.91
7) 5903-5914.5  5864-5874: 0.95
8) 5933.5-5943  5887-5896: 1.52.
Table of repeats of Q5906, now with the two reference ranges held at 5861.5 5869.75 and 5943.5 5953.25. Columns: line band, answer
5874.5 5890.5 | 1.65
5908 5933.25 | -0.14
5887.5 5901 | 3.90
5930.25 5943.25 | -0.28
